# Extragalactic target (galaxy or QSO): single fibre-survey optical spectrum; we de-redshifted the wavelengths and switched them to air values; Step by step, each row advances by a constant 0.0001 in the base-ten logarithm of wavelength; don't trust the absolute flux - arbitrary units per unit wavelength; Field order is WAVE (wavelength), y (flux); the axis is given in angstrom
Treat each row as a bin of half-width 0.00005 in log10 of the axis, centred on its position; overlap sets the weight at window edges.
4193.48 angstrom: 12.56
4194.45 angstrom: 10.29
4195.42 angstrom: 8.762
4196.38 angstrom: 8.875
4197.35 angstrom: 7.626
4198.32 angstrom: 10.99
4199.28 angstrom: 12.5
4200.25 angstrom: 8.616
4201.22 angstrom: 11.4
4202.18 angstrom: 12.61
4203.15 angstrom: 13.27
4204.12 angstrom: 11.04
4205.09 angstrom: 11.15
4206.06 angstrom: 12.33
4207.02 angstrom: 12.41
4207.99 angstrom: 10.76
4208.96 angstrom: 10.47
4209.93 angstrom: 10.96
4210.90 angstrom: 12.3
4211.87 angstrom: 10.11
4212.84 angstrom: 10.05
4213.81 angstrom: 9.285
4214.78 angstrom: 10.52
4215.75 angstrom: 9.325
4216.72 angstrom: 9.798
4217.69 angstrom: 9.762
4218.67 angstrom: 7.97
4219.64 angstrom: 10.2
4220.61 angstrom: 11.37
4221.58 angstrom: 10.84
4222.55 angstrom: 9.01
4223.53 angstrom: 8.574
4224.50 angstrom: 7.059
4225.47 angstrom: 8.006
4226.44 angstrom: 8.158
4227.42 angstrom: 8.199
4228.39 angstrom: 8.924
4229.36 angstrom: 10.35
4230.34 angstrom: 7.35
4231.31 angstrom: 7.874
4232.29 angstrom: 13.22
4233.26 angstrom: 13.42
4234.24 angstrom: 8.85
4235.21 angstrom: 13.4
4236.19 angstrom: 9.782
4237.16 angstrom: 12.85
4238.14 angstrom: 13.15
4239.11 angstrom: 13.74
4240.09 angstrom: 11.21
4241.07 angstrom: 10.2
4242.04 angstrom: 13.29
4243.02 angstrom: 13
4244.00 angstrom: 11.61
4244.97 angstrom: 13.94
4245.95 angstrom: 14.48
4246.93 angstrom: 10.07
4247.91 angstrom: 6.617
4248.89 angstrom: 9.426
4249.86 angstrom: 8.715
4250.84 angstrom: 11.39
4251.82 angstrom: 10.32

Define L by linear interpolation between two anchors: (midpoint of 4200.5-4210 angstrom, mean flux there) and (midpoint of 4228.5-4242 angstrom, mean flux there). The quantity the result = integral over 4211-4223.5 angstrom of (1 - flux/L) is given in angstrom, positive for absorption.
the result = 1.7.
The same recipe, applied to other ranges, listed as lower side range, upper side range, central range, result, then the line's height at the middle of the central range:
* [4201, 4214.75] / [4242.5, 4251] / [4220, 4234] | 2.1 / 11.1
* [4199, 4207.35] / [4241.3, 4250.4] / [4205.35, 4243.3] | 3.3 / 11.4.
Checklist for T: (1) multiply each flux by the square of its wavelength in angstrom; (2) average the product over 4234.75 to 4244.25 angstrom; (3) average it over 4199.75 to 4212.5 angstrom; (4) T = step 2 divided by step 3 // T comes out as 1.10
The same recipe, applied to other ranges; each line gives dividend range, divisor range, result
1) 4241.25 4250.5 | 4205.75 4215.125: 1.05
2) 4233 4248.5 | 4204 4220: 1.14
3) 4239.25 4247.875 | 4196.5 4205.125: 1.12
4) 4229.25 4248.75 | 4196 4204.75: 1.08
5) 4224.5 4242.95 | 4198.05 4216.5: 0.97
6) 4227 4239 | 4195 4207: 1.00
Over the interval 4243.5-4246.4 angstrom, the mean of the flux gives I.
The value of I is 13.3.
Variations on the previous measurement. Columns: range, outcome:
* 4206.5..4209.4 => 11.3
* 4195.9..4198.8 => 9.16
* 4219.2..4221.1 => 10.8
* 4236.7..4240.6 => 12.7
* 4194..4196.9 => 9.27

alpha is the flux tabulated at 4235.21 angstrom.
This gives 13.4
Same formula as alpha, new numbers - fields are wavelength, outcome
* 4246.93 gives 10.07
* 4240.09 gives 11.21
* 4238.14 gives 13.15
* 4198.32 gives 10.99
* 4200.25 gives 8.616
